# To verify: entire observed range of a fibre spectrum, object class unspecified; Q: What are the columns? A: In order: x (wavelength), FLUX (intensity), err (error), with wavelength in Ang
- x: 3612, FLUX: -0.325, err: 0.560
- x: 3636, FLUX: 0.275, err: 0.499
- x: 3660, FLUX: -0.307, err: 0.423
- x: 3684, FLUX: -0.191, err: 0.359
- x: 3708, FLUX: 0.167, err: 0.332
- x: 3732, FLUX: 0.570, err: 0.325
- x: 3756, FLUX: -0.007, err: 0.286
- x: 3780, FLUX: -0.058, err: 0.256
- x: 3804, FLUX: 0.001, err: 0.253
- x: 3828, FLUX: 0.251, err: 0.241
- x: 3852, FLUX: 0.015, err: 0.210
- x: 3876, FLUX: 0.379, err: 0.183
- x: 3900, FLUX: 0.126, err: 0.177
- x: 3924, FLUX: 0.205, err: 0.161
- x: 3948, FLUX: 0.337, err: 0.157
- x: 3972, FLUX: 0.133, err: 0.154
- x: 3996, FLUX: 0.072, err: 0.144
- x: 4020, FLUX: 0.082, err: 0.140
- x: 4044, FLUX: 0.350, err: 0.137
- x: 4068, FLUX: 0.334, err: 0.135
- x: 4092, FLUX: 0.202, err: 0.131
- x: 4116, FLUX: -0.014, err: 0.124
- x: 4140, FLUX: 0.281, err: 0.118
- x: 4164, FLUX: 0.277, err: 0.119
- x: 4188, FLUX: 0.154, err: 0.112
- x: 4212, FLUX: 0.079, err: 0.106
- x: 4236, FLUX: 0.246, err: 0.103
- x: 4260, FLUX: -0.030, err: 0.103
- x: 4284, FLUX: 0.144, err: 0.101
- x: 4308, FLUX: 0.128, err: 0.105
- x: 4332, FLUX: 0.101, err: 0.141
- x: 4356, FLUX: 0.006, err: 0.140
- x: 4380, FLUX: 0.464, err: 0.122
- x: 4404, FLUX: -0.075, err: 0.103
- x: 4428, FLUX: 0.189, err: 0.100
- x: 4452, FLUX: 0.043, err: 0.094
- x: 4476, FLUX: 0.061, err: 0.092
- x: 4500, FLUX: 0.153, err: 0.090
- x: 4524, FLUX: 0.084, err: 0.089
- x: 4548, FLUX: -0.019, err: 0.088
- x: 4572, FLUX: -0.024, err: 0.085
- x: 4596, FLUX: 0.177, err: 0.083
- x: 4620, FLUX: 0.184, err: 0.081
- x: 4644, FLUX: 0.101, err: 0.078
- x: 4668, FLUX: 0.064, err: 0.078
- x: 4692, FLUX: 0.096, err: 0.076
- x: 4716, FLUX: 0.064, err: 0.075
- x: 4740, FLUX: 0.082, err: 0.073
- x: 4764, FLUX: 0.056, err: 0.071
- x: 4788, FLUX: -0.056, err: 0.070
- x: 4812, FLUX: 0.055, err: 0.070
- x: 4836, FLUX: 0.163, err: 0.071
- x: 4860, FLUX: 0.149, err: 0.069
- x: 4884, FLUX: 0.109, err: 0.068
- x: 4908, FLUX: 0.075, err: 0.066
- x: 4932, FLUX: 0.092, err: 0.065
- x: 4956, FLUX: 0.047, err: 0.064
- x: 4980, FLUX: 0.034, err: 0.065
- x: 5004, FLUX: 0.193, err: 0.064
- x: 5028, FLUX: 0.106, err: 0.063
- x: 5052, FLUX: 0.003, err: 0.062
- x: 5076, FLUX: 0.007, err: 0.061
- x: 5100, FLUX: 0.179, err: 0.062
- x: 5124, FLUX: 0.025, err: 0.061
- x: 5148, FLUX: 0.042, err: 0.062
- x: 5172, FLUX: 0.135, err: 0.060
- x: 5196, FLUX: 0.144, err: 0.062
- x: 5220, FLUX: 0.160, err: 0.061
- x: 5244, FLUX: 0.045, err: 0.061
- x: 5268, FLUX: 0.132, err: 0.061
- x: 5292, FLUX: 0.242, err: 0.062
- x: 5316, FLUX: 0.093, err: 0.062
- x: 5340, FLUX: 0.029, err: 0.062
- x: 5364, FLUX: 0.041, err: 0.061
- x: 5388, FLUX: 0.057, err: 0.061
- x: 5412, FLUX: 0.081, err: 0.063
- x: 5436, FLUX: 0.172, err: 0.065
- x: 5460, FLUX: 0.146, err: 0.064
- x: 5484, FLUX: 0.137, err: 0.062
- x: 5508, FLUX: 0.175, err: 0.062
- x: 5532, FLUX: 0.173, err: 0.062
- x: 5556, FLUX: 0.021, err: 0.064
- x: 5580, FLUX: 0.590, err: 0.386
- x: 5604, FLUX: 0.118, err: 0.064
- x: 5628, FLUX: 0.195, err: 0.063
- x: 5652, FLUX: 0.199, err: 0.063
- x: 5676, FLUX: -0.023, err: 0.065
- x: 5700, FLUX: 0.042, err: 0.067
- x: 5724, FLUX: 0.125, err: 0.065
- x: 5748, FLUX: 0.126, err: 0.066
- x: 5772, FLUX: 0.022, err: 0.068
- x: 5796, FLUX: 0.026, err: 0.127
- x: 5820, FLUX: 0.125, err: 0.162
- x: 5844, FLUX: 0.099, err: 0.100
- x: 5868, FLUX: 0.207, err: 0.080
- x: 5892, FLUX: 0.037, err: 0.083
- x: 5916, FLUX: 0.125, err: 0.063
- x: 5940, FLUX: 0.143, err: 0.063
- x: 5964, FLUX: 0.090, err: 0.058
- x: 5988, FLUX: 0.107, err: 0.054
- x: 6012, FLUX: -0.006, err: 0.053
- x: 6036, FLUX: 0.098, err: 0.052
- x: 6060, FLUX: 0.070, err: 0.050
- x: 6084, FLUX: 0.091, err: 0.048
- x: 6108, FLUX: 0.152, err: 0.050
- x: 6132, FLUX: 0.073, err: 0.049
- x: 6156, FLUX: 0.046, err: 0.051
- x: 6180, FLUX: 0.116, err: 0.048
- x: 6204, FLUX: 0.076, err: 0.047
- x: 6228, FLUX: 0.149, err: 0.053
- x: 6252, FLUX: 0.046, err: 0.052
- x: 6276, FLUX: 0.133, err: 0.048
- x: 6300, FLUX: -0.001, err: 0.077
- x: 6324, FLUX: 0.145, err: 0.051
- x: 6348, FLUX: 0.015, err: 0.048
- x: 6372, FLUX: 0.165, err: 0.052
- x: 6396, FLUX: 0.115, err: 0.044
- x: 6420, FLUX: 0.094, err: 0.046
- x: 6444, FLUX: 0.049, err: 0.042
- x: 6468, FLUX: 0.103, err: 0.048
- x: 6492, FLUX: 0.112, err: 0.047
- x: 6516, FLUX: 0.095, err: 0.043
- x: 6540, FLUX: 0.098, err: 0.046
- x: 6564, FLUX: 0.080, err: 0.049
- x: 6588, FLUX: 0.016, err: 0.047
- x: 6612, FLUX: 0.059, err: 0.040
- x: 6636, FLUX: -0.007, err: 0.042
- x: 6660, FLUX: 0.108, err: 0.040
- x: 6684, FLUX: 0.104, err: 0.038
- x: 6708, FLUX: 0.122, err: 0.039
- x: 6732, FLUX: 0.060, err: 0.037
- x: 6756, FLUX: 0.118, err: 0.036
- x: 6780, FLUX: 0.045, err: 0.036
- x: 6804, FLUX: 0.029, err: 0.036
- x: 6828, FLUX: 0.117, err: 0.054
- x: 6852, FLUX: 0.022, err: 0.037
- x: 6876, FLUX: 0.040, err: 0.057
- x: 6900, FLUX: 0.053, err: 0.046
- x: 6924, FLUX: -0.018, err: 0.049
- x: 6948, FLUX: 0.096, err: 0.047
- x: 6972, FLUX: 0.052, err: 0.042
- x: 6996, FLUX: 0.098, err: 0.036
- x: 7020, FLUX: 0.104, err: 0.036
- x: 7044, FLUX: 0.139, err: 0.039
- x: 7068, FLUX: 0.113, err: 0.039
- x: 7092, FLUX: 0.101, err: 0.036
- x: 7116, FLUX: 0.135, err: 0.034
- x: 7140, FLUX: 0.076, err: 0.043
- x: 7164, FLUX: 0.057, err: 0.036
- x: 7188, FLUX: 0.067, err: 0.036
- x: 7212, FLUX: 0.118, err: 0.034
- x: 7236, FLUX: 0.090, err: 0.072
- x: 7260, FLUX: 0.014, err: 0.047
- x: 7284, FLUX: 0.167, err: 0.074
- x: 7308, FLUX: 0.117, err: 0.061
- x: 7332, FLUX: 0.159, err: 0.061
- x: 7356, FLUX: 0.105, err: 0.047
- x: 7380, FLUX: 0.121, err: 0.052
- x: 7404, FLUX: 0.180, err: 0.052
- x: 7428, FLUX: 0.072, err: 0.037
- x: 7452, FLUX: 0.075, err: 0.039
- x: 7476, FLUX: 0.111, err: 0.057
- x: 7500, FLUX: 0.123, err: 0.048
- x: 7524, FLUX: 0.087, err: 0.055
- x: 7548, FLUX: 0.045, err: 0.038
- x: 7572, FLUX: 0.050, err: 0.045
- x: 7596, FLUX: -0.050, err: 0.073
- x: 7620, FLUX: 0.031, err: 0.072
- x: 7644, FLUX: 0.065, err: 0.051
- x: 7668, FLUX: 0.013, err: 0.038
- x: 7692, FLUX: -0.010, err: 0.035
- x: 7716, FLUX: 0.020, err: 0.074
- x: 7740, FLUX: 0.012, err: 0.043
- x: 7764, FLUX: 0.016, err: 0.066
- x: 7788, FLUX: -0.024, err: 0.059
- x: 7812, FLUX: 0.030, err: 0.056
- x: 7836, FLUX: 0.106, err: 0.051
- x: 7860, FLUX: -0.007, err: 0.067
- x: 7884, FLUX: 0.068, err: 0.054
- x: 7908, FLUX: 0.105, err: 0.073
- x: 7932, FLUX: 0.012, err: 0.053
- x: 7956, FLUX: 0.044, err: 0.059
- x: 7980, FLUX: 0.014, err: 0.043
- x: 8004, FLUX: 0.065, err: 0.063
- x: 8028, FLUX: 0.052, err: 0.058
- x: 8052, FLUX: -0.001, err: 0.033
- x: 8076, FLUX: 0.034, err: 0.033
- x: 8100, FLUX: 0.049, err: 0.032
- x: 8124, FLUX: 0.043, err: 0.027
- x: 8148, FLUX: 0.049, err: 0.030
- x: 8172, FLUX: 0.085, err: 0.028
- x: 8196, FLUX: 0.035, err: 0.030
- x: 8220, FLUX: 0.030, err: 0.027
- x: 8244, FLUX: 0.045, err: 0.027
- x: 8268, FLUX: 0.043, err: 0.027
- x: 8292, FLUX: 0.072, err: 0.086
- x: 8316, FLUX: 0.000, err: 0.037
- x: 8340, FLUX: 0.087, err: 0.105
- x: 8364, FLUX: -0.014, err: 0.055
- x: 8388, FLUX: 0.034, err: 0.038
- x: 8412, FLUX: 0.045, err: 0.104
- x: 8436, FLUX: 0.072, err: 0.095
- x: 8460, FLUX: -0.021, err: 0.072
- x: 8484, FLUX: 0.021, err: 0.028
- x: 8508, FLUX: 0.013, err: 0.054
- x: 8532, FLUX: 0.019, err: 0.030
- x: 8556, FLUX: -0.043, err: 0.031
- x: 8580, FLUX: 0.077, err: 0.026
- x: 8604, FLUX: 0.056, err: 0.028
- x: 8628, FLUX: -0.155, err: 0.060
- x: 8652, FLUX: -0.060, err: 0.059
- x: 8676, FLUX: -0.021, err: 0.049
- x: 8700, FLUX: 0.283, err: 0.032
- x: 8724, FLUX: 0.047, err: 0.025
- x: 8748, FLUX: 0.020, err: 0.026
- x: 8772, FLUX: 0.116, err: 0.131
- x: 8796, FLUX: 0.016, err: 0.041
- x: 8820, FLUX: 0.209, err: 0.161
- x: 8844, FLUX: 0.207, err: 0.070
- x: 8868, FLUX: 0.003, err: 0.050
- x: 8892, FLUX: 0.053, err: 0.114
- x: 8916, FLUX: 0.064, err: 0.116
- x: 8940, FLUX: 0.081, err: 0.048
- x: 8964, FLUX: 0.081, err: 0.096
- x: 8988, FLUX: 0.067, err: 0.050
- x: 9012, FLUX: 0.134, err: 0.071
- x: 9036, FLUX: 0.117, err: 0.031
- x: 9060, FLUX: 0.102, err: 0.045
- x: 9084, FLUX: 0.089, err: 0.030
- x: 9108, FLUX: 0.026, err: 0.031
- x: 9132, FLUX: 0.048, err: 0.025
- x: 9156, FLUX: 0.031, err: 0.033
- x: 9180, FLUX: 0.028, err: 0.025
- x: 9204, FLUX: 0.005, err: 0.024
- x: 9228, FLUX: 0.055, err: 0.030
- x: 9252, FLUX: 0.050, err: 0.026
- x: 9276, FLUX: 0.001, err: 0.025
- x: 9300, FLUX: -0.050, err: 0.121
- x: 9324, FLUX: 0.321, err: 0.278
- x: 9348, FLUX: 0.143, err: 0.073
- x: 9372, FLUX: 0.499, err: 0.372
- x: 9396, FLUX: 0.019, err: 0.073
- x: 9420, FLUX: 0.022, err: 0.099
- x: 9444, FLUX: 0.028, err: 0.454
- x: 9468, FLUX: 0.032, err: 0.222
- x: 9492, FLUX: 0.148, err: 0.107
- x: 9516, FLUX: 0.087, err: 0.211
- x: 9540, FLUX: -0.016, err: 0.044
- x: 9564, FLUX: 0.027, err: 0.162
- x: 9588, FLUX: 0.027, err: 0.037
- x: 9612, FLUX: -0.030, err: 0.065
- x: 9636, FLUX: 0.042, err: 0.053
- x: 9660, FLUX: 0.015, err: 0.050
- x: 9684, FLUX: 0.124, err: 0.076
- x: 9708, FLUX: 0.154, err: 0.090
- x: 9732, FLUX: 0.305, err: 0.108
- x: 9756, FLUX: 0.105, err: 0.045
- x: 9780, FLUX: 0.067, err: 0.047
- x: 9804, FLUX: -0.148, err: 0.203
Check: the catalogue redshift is 1.332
